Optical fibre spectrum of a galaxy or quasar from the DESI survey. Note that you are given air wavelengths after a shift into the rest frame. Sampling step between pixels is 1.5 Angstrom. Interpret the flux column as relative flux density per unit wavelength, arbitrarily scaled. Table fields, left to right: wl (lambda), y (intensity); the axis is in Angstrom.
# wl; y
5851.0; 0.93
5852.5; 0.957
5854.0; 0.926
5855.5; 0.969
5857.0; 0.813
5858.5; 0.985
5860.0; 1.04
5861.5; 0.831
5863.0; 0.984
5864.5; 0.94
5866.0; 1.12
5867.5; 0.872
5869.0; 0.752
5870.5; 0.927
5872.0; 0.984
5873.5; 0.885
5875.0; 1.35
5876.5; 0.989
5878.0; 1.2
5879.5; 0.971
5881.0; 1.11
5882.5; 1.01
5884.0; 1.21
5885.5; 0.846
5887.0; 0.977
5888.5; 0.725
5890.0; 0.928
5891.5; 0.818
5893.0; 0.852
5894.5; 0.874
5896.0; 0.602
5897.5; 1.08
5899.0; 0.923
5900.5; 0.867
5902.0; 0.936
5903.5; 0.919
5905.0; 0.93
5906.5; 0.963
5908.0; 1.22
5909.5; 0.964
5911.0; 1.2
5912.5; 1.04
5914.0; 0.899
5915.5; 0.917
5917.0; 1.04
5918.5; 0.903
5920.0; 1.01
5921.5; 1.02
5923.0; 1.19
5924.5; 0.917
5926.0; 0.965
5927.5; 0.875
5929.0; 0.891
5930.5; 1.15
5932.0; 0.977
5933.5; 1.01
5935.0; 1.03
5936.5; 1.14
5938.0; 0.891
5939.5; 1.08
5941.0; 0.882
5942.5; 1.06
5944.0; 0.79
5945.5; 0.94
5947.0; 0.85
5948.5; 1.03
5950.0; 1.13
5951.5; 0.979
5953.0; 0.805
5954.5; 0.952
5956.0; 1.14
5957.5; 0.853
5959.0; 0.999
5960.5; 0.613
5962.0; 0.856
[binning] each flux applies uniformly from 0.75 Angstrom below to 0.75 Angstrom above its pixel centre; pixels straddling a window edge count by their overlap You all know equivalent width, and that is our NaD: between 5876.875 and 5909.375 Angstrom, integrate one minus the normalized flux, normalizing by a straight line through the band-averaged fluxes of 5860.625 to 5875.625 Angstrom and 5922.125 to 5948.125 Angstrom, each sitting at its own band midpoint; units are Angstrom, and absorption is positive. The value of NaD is 0.6 Angstrom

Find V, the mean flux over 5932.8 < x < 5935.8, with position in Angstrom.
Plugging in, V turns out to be 1.02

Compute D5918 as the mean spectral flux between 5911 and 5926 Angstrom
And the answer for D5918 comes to 1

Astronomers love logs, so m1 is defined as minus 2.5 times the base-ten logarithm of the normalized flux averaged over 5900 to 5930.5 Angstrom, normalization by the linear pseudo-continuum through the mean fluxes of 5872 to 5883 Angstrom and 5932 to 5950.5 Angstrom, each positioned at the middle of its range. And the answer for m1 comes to 0.03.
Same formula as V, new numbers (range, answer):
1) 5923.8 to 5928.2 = 0.92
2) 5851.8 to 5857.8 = 0.916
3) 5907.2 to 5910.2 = 1.09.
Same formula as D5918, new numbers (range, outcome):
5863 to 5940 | 0.978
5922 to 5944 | 0.997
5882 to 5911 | 0.935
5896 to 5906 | 0.917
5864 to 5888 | 1.01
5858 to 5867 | 0.98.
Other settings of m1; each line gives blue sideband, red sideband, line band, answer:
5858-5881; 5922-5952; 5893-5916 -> 0.04 mag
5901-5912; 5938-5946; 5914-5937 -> -0.02 mag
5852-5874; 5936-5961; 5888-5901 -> 0.10 mag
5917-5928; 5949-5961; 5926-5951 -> -0.02 mag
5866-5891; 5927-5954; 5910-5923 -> -0.04 mag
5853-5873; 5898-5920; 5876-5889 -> -0.06 mag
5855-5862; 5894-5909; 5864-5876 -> -0.06 mag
